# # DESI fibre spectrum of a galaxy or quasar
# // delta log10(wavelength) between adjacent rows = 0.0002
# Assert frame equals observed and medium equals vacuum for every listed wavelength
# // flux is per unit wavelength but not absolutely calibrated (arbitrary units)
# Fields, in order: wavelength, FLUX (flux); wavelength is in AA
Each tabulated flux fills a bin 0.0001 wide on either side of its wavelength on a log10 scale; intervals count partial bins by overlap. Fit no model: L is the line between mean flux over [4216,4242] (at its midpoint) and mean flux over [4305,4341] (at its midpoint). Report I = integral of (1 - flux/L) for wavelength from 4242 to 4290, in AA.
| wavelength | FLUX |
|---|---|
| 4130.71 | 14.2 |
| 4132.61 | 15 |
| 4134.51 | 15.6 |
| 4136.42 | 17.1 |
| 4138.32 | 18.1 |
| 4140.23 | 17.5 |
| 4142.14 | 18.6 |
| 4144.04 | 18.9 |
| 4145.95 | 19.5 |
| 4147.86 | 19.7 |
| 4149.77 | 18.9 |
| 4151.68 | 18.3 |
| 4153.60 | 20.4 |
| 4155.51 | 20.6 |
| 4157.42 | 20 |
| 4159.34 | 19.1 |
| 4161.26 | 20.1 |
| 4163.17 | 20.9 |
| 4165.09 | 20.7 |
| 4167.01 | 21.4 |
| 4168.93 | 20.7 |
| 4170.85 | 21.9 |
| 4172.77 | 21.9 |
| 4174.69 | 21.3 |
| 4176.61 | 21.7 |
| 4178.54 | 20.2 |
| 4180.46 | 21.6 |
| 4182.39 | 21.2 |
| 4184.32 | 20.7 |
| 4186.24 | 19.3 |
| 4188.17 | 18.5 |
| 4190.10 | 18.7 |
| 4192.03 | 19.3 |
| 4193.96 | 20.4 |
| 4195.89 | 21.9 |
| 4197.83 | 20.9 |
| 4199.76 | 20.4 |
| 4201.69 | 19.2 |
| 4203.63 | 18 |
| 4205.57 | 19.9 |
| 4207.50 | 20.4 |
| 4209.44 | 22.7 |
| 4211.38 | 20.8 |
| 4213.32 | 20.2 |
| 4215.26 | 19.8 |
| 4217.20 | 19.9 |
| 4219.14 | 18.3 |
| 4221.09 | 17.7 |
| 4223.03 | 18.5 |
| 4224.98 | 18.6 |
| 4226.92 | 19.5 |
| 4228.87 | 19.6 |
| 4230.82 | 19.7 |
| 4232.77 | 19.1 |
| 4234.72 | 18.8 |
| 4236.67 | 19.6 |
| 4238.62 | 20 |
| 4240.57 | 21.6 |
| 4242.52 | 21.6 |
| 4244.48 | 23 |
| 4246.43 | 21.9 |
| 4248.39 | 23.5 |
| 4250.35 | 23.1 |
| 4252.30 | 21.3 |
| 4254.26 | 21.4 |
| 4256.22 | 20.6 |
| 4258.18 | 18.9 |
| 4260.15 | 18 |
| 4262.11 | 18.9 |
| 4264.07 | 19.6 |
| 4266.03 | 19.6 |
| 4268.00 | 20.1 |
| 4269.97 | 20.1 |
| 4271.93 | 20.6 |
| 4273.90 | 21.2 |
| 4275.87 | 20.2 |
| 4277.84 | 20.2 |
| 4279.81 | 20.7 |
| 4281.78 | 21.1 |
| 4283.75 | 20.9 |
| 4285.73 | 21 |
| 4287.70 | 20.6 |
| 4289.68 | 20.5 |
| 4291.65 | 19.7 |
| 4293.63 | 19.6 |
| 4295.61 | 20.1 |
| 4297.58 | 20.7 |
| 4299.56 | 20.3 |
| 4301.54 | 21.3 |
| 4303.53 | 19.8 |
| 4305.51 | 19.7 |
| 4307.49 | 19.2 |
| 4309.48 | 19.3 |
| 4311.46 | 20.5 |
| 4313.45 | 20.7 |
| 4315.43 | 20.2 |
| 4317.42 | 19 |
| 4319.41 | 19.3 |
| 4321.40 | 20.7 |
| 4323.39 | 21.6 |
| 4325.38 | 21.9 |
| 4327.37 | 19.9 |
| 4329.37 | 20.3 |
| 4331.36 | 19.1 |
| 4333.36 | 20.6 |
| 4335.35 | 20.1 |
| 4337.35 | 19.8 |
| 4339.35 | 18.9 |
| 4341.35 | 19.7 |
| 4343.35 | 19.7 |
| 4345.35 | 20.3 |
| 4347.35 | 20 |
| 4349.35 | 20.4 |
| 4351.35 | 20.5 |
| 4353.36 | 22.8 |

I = -2.7 AA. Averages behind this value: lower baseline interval 19.3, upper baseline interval 20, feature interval 20.7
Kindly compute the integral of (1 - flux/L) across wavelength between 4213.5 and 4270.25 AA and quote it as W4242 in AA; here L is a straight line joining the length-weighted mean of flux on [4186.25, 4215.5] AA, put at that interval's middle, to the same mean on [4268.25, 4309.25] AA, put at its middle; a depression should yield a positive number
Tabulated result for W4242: 0.3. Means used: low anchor 20.1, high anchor 20.3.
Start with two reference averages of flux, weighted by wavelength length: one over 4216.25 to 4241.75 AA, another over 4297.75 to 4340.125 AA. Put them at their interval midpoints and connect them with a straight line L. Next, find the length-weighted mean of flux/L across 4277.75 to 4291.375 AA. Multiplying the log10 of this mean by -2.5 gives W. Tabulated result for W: -0.05 mag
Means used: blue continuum 19.3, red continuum 20.1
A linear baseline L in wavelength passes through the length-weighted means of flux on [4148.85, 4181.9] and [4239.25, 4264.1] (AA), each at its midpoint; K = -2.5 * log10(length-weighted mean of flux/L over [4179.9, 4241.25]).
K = 0.05 mag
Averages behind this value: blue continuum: 20.6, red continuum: 21.1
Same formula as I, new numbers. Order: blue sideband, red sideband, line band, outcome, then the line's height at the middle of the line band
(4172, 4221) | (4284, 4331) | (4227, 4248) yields -0.30 AA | 20.2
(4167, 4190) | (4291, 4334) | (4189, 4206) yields 0.69 AA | 20.7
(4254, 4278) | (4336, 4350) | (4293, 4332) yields -0.64 AA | 19.9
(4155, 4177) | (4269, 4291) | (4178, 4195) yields 0.67 AA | 20.8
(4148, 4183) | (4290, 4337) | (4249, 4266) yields 0.05 AA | 20.3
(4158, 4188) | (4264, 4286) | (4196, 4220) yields 0.64 AA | 20.7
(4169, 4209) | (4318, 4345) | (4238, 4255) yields -1.42 AA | 20.3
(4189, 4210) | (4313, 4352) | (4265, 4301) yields -0.52 AA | 20.1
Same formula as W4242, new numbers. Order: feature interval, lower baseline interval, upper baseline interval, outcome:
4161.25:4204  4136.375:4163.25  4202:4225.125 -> -2.5 AA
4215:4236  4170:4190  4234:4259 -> 2.0 AA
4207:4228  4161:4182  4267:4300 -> 1.2 AA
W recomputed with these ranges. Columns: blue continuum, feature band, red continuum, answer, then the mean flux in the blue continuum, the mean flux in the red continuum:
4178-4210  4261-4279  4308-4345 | 0.00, 20.2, 20.1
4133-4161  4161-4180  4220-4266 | -0.11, 18.7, 20.2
